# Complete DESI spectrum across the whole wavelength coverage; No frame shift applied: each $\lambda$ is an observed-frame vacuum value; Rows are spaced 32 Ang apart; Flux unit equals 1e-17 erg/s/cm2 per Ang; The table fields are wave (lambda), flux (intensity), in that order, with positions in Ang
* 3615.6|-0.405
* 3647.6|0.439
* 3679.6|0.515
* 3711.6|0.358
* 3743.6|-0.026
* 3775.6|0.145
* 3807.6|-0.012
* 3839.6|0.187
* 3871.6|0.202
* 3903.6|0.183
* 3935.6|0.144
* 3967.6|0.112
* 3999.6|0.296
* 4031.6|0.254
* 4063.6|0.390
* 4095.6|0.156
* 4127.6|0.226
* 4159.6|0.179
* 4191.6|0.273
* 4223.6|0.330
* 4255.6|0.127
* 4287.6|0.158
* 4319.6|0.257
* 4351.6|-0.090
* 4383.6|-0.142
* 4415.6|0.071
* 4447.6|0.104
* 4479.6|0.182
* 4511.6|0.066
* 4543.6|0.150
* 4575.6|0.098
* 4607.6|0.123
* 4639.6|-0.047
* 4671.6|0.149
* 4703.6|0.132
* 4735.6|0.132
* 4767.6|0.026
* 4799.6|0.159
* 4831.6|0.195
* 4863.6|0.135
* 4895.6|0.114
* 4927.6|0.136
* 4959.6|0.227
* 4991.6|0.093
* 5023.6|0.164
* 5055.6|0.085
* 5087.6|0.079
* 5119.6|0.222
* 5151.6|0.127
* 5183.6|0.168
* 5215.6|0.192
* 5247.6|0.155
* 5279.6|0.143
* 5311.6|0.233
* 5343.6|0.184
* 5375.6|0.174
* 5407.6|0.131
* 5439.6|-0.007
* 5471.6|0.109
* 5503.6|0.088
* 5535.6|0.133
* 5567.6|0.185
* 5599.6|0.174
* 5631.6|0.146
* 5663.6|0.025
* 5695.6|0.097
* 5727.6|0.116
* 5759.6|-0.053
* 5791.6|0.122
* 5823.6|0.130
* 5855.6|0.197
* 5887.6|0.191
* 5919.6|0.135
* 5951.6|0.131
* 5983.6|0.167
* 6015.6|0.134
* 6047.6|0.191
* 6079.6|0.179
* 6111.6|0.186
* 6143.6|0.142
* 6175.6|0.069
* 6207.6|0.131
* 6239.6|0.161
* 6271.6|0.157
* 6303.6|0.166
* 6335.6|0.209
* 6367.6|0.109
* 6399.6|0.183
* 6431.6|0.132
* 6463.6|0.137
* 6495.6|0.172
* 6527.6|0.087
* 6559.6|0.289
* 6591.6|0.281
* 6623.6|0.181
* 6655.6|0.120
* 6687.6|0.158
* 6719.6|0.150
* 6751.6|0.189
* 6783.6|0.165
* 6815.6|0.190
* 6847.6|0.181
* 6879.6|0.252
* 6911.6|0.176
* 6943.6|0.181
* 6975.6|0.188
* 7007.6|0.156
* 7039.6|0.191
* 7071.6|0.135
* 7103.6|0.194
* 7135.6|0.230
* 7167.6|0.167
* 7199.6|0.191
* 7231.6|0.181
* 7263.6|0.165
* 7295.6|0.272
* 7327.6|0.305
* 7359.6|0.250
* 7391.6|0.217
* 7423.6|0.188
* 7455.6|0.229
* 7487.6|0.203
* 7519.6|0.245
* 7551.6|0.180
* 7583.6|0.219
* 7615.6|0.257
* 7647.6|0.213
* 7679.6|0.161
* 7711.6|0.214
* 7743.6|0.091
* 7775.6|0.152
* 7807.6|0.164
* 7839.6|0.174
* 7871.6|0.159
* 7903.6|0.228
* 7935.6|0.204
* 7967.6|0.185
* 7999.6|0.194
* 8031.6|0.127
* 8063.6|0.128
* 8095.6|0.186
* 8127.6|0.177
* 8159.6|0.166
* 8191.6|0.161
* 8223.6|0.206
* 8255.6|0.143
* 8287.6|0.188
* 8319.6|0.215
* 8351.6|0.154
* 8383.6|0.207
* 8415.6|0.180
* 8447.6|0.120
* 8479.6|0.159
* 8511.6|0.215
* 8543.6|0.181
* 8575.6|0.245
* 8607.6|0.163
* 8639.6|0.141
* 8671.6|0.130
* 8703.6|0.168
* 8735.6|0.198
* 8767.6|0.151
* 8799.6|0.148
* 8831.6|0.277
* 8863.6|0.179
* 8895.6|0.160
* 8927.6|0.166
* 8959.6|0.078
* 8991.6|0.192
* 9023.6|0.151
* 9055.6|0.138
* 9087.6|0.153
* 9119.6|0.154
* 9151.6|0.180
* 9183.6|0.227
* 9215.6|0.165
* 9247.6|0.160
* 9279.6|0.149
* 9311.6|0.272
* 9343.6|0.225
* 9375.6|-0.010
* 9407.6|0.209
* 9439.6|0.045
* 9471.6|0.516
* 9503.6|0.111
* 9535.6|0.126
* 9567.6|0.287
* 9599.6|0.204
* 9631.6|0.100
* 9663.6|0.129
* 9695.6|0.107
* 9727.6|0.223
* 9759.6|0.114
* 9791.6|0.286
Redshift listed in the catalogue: 0.763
